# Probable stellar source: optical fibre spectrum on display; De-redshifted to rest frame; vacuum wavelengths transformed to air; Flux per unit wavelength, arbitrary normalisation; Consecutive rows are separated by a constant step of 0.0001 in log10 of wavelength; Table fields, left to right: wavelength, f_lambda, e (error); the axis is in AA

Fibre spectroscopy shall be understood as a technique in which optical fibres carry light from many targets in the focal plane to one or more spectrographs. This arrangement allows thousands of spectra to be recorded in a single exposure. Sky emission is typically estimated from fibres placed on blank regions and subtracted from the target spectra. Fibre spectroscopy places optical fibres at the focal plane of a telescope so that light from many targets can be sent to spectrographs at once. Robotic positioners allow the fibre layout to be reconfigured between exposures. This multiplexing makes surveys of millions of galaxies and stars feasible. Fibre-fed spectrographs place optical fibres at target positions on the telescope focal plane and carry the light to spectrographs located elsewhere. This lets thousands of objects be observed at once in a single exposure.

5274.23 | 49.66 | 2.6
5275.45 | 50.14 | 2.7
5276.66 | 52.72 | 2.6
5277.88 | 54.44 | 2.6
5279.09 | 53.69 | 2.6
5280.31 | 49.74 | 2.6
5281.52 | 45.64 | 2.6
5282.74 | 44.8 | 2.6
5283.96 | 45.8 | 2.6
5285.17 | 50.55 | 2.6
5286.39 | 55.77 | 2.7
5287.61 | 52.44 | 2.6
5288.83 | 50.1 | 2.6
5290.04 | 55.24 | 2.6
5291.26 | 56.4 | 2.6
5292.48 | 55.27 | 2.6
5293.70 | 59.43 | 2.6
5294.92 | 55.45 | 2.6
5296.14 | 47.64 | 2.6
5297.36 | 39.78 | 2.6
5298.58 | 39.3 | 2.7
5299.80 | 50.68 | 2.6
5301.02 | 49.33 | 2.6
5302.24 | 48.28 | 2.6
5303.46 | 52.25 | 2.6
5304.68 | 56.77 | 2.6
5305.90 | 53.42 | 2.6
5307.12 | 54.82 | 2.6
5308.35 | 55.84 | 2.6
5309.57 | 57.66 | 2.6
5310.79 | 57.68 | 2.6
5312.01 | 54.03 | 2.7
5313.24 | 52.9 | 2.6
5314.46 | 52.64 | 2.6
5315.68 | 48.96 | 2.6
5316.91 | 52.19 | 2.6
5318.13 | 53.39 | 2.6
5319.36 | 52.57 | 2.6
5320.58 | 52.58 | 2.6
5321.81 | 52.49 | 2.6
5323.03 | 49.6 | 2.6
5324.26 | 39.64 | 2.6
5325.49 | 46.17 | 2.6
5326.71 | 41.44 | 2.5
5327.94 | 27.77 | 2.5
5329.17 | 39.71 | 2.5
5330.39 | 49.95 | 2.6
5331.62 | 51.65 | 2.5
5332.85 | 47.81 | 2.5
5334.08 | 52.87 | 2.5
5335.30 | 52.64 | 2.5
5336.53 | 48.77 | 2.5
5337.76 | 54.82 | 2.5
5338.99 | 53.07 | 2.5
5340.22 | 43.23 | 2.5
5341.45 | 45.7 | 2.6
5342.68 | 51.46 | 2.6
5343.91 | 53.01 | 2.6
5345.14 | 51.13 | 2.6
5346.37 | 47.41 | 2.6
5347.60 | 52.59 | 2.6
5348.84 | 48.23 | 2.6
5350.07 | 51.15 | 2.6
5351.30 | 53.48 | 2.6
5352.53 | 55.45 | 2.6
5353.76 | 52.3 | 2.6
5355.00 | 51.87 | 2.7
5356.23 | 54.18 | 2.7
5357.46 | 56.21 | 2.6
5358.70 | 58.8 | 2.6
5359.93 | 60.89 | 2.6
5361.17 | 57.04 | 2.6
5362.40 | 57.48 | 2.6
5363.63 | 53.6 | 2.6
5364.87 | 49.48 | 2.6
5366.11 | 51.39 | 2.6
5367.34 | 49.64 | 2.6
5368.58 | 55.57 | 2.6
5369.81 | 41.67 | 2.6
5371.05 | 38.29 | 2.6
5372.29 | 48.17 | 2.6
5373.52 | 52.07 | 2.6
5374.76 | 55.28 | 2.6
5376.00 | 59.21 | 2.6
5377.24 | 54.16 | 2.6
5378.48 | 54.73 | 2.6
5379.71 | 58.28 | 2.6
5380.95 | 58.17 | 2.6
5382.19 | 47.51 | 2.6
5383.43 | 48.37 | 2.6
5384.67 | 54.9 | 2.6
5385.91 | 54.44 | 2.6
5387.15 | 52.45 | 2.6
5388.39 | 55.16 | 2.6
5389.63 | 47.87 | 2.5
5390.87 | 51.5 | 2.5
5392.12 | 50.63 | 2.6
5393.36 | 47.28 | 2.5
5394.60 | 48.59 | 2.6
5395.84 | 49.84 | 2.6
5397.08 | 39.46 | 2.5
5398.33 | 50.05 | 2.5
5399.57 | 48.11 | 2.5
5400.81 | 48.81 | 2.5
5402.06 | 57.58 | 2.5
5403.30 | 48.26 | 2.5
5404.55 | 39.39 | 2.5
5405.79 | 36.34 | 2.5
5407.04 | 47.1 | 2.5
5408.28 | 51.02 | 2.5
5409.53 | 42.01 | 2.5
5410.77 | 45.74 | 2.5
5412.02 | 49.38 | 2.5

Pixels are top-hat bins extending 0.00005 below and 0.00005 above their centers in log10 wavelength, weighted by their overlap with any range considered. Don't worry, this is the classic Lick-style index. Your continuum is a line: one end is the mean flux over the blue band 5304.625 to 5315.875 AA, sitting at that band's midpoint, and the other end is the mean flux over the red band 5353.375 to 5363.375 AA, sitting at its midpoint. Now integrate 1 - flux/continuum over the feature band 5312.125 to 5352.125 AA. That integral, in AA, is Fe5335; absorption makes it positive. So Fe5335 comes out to 4.4 AA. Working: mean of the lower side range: 54.6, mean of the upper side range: 56.1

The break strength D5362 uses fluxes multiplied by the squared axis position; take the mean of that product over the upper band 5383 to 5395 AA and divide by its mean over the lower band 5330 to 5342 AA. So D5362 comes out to 1.04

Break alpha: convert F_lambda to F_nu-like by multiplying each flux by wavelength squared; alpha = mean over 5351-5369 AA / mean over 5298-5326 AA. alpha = 1.1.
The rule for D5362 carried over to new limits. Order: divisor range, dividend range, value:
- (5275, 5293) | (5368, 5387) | 1.05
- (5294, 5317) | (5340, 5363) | 1.04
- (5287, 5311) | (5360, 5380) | 1.03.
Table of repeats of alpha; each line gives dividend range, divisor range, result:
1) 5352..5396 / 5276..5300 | 1.07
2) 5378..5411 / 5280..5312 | 0.99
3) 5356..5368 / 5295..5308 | 1.13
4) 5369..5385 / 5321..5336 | 1.14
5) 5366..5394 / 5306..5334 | 1.06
